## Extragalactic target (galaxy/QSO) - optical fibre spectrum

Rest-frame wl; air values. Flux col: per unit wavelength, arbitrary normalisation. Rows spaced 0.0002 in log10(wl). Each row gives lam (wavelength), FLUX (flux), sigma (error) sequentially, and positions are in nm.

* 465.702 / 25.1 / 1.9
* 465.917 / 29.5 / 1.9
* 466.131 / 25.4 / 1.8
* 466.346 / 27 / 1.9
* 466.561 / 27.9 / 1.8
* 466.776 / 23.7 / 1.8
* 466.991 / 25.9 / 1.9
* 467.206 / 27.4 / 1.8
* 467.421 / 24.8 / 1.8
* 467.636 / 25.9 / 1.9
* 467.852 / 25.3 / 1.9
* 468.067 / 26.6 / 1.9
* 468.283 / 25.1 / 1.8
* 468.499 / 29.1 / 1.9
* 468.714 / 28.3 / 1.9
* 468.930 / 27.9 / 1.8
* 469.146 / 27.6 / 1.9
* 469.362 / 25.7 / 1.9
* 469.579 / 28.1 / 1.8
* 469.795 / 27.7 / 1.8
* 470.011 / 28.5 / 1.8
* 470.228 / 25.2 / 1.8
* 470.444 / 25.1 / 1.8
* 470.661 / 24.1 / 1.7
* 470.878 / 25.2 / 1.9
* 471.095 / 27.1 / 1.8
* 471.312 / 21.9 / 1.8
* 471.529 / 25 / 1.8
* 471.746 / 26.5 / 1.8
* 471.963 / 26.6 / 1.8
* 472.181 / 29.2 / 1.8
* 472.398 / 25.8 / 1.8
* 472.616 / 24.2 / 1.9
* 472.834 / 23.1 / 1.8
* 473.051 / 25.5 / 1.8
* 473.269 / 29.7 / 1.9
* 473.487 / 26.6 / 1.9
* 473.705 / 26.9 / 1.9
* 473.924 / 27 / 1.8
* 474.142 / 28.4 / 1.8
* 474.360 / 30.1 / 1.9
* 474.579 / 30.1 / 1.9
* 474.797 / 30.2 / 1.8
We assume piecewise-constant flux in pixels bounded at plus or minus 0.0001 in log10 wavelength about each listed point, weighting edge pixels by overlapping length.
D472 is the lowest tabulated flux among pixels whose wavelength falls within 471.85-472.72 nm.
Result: 24.2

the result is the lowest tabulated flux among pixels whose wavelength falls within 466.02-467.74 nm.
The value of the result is 23.7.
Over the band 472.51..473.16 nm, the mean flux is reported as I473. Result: 24.3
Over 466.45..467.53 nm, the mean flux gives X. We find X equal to 26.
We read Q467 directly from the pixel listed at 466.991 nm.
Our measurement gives 25.9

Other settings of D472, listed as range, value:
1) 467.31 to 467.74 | 24.8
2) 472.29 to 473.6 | 23.1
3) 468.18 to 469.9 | 25.1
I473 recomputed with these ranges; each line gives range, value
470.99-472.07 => 25.4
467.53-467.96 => 25.6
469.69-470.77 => 26.1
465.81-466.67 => 27.4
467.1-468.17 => 26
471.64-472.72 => 26.5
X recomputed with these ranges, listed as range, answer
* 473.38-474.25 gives 27.2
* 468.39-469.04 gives 28.4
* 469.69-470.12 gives 28.1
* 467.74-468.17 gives 25.9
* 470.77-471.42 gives 24.7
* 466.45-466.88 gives 25.8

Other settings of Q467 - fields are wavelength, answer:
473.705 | 26.9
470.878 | 25.2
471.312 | 21.9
